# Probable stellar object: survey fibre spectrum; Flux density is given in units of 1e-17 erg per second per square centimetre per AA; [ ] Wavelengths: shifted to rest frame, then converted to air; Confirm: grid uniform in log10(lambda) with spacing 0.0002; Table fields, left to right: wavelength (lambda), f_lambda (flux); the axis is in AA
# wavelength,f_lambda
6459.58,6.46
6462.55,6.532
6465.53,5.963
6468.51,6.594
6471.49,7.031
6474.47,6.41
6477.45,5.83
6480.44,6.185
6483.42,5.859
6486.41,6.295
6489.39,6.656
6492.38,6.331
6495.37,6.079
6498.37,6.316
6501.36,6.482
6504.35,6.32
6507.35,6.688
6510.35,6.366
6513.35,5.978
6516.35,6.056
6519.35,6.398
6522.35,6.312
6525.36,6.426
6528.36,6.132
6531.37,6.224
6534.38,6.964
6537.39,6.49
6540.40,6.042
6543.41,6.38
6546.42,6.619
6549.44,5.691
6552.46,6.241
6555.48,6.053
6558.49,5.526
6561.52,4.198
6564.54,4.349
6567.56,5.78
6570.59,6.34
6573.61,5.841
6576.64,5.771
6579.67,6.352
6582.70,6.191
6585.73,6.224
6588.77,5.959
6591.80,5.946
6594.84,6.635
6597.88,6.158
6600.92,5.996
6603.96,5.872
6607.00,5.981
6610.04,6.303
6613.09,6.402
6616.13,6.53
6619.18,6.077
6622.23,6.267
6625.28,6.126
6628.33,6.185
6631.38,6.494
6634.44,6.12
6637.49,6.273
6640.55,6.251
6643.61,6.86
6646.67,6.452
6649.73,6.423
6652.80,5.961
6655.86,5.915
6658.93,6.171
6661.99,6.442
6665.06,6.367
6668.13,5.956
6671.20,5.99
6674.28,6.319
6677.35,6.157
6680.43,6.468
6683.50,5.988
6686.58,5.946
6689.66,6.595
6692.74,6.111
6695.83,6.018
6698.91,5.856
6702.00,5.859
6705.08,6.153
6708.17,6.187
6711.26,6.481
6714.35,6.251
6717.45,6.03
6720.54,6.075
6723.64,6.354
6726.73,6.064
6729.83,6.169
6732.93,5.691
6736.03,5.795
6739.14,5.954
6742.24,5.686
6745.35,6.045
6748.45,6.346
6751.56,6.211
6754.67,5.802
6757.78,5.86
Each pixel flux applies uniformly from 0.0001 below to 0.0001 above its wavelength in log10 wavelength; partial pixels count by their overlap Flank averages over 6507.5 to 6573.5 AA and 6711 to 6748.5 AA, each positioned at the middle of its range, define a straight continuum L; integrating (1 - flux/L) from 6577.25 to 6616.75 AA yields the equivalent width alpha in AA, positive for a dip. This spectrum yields -0.9 AA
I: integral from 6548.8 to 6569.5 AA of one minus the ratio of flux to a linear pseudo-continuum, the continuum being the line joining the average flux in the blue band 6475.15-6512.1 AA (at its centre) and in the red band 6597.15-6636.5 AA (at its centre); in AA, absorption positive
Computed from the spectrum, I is 2.7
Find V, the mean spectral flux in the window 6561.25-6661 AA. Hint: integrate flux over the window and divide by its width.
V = 6.1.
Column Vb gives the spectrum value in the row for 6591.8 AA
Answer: 5.946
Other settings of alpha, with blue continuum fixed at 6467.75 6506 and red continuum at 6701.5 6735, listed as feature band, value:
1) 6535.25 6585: 3.0 AA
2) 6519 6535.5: -0.3 AA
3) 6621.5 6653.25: -0.6 AA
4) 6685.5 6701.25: 0.1 AA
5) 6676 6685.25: -0.1 AA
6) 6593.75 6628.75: 0.1 AA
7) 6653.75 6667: -0.1 AA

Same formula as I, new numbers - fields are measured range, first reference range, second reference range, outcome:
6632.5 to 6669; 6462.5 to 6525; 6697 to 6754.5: -0.8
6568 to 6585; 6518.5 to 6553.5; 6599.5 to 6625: 0.4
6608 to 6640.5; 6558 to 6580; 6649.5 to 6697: -2.4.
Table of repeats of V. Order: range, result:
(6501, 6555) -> 6.31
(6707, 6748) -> 6.07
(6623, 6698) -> 6.23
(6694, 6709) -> 6.01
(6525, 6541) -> 6.4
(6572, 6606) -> 6.09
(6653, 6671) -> 6.14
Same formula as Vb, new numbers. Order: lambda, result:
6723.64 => 6.354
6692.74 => 6.111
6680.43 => 6.468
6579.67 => 6.352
